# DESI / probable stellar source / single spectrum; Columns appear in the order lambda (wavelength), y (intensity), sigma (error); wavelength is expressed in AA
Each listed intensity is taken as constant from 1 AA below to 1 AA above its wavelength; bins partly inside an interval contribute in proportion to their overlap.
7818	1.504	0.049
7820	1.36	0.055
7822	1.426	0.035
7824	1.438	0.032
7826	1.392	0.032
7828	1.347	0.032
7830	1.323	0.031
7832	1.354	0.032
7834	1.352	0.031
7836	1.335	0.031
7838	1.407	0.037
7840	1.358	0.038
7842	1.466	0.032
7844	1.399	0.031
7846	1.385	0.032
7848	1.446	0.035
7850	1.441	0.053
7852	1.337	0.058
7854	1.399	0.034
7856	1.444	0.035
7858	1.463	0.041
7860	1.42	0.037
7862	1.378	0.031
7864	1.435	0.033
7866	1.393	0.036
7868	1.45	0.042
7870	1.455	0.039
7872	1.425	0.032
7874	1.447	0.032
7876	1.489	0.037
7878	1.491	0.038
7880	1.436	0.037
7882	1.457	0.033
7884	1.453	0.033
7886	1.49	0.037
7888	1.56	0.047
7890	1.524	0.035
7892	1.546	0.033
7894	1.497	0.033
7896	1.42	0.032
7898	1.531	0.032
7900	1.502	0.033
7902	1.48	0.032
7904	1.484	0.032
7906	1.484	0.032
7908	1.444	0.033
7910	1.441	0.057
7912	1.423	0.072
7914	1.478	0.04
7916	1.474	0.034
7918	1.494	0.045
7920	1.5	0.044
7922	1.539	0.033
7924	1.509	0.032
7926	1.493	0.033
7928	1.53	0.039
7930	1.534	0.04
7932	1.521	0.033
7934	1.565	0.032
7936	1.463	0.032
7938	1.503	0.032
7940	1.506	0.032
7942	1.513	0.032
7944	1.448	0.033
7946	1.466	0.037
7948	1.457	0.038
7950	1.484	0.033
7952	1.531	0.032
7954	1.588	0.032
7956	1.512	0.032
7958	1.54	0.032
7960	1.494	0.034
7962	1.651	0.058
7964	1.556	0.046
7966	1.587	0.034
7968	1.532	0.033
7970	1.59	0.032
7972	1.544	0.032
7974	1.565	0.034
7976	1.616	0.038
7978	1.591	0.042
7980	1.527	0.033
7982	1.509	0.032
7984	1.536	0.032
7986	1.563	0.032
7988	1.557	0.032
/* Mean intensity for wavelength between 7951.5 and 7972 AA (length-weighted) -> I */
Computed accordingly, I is 1.56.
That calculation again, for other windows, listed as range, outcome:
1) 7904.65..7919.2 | 1.46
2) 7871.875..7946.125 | 1.49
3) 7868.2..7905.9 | 1.48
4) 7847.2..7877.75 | 1.43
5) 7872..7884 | 1.46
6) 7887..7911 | 1.49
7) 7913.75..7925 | 1.5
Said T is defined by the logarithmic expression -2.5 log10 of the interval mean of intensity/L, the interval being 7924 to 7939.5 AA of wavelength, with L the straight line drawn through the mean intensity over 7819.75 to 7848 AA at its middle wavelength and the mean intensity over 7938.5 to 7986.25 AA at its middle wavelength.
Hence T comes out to -0.01 mag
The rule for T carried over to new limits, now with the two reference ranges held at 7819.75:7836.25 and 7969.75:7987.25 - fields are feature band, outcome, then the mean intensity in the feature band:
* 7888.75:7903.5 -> -0.032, 1.5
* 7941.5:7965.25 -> 0.005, 1.52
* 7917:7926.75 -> -0.014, 1.51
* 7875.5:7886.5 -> -0.022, 1.47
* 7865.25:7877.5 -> -0.015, 1.45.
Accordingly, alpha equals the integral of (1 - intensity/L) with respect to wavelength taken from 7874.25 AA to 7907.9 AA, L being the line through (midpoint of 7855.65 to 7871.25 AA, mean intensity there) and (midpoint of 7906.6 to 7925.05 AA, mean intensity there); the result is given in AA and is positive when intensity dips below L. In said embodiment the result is -0.8 AA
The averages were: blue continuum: 1.43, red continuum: 1.48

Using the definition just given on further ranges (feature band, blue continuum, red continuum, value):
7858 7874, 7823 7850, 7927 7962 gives -0.1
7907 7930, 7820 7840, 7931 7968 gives 0.0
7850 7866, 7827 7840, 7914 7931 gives -0.2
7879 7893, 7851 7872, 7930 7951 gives -0.5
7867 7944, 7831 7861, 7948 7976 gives -0.5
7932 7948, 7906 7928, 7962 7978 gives 0.3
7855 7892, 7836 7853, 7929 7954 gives -0.7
